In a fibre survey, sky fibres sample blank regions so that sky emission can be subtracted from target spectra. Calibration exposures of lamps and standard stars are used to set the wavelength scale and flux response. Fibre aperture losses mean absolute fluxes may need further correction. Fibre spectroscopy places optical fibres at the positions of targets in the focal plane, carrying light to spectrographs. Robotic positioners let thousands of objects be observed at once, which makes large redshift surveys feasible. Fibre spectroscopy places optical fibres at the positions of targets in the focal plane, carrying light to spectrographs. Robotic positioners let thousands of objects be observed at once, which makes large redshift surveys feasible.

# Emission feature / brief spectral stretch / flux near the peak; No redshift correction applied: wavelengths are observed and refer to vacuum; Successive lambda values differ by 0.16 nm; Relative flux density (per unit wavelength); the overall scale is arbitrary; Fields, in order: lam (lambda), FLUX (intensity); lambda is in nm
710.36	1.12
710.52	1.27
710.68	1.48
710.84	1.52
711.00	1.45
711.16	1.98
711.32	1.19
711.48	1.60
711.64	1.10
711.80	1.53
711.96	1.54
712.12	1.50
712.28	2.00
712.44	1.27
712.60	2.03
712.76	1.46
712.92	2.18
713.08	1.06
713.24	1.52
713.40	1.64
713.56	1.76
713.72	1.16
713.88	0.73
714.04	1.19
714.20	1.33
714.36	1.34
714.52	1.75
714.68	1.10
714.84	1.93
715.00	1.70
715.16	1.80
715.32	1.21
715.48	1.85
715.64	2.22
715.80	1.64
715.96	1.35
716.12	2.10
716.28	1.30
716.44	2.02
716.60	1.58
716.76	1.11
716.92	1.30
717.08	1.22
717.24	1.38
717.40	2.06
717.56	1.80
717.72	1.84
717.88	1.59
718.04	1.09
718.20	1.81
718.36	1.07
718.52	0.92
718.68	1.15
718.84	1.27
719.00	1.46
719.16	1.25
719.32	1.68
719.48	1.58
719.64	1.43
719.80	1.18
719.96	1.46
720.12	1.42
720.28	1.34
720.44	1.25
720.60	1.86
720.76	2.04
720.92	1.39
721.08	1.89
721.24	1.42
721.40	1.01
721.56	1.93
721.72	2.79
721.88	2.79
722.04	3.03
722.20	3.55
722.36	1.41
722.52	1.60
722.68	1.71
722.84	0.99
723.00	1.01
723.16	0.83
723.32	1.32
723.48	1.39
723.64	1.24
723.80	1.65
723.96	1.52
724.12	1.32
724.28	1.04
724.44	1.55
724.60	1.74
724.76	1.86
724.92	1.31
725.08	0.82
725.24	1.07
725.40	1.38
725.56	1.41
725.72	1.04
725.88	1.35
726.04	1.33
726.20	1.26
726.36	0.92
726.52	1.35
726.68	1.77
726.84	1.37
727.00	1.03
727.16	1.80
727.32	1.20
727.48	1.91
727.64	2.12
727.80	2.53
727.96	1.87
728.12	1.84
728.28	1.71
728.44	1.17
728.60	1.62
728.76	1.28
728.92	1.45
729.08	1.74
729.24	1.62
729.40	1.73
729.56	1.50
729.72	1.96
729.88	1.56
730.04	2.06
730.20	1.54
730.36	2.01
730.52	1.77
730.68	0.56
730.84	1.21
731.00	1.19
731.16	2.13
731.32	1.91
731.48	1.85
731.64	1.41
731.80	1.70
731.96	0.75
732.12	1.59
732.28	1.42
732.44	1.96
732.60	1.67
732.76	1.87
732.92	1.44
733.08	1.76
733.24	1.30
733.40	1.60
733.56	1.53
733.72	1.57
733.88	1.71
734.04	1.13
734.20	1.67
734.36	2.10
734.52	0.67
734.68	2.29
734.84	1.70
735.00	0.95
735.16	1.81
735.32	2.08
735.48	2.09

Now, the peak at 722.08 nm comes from H-beta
